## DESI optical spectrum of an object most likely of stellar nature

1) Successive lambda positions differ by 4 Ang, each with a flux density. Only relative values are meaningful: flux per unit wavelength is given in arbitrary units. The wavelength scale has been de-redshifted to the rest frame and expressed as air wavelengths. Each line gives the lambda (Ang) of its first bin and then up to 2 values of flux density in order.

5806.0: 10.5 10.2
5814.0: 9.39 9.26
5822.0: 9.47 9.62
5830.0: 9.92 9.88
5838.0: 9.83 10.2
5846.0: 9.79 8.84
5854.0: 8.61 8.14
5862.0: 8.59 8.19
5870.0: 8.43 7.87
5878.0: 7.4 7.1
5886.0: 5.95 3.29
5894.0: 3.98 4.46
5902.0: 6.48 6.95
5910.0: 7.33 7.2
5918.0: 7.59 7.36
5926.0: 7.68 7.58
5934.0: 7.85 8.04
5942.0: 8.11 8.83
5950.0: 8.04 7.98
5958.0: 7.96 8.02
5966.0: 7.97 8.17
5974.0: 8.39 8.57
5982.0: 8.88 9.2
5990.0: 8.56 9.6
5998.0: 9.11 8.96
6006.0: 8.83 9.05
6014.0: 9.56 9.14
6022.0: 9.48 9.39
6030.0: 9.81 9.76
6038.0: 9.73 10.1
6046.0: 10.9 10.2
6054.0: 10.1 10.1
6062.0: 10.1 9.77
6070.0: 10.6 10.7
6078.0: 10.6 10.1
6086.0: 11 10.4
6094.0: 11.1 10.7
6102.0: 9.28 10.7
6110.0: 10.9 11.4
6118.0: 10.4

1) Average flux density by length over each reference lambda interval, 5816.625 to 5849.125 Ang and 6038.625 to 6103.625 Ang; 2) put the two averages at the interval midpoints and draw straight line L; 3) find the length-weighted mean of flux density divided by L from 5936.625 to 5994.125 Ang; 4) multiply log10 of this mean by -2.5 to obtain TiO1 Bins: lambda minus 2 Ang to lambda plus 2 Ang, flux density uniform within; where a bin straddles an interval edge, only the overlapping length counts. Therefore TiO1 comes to 0.20 mag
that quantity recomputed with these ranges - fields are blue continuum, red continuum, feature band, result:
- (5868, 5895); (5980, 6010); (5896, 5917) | 0.07 mag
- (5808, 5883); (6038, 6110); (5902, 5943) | 0.25 mag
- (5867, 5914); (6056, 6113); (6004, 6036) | -0.03 mag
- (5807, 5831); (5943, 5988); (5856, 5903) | 0.35 mag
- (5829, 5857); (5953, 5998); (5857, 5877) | 0.14 mag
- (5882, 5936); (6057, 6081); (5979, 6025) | -0.05 mag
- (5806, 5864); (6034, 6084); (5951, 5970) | 0.23 mag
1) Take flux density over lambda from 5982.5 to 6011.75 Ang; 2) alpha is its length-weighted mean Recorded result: 9.04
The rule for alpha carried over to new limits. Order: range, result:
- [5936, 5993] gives 8.36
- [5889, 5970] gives 7.21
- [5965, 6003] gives 8.76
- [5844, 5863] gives 8.8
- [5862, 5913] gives 6.55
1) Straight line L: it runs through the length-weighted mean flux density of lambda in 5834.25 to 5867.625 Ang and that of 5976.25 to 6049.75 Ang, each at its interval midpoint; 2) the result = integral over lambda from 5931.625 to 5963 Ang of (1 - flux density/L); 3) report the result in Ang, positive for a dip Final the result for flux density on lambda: 3.94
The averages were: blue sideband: 9.08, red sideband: 9.39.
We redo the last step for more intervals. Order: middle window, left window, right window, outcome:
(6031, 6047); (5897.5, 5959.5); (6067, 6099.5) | -0.5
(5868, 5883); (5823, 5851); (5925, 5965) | 2.3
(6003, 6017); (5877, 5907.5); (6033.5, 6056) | 0.0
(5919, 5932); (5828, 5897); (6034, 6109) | 1.7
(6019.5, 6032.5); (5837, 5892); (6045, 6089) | 0.4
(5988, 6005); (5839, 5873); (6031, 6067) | 1.2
